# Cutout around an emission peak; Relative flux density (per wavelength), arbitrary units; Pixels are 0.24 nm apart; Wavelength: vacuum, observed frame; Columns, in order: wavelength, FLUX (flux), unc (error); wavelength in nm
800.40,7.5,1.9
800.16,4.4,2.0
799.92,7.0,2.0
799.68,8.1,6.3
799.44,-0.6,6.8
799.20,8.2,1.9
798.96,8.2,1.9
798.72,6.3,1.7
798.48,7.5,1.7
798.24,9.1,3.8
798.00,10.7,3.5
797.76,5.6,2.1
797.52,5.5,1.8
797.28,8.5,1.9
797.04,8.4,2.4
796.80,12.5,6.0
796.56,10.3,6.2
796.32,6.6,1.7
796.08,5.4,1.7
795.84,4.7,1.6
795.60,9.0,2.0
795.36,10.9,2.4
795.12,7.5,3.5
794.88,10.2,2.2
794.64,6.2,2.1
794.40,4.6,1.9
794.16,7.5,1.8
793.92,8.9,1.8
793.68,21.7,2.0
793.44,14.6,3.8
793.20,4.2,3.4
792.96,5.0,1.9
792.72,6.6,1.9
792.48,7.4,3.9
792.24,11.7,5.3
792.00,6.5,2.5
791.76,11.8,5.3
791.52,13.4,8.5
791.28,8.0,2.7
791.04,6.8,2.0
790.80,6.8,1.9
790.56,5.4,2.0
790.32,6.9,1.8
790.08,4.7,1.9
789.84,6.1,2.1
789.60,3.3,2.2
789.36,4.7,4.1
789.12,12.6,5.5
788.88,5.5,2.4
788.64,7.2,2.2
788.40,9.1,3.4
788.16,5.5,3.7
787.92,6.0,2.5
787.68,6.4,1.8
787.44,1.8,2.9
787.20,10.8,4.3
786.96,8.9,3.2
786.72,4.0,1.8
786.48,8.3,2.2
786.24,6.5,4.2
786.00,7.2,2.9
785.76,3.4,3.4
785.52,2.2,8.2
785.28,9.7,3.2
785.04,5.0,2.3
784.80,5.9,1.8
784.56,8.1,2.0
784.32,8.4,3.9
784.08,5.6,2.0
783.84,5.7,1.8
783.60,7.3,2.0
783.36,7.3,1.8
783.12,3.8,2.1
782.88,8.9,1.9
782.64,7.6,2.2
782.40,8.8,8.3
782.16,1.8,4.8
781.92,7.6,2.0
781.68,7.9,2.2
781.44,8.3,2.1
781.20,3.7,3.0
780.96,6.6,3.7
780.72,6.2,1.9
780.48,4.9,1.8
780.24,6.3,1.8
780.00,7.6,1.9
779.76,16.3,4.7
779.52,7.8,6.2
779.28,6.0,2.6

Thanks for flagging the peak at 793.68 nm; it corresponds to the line [S II] 6716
